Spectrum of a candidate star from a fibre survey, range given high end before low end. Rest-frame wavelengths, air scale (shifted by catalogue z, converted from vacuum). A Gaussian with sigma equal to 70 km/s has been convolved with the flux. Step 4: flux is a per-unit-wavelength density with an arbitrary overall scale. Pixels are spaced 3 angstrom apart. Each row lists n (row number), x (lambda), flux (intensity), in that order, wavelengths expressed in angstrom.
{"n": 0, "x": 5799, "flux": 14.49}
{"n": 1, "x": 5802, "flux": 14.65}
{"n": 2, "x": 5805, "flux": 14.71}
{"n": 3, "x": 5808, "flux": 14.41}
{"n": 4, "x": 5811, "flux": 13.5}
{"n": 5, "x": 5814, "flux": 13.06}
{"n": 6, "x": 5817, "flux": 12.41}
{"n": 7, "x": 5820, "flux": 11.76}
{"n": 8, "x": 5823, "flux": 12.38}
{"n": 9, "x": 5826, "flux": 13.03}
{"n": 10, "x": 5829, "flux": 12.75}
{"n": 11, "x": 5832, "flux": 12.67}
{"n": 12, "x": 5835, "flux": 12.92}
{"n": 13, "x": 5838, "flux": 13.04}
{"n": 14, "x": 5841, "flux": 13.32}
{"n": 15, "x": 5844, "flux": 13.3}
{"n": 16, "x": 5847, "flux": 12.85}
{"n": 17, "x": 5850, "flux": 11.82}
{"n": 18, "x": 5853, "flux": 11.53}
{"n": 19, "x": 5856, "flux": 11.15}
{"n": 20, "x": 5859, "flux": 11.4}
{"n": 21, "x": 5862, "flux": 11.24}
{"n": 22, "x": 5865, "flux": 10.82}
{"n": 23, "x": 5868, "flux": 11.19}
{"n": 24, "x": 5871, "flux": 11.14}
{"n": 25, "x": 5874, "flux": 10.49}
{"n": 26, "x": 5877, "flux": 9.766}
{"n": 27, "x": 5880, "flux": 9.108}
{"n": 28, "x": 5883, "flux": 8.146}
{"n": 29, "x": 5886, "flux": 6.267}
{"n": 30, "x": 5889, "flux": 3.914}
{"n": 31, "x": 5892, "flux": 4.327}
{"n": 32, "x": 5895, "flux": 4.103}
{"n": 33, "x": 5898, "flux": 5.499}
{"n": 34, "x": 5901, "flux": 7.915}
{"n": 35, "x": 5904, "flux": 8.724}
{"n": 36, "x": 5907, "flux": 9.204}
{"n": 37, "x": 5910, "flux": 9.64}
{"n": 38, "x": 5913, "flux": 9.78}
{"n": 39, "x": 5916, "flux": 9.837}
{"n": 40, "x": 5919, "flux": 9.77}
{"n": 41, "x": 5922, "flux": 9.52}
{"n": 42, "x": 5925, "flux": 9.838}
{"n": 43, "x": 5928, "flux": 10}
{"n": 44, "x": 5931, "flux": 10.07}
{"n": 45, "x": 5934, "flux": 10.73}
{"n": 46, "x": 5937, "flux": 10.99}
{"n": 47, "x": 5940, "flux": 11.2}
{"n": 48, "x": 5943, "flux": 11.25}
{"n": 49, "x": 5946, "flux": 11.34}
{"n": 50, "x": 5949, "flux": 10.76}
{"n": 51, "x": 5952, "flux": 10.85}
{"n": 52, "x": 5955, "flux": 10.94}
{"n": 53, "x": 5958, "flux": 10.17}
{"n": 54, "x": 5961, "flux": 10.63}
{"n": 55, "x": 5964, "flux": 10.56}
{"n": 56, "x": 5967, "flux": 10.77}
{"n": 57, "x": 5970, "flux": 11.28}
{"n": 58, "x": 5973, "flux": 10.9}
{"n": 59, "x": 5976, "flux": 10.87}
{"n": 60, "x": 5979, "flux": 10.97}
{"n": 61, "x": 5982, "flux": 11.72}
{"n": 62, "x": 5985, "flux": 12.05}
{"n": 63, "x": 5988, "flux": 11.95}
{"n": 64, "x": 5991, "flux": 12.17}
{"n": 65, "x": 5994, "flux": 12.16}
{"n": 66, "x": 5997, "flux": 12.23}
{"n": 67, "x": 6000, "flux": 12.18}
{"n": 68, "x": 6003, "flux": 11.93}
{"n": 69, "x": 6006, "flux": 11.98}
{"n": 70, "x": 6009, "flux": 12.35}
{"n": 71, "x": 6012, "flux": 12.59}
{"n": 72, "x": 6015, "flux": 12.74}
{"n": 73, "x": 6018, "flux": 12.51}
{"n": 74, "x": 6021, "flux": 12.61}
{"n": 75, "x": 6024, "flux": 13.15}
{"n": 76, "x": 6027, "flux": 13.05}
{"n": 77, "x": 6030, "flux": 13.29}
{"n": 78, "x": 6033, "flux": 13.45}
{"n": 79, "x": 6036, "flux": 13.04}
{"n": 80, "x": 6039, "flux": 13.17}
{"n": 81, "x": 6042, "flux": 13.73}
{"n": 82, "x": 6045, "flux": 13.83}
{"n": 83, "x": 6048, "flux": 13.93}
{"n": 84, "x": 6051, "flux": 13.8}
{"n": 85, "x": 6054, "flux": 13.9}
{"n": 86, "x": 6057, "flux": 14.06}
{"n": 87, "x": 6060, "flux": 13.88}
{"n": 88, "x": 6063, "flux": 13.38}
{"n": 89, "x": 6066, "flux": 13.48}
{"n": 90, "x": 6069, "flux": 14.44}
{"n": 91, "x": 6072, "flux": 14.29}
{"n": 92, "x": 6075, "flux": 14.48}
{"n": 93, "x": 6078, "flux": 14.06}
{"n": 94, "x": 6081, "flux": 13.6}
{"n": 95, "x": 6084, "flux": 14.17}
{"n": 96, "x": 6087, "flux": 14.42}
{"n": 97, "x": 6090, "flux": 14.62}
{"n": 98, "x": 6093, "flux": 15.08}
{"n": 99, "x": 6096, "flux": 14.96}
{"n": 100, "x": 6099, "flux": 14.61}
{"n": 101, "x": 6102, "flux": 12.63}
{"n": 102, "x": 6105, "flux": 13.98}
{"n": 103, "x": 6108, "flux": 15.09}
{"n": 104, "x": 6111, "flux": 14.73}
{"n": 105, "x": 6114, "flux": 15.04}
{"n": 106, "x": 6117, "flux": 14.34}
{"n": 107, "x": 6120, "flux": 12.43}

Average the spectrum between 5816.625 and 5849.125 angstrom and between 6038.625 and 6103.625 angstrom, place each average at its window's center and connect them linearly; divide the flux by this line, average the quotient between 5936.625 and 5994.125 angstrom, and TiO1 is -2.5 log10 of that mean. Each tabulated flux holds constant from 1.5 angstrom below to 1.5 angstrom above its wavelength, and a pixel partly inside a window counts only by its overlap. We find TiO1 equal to 0.205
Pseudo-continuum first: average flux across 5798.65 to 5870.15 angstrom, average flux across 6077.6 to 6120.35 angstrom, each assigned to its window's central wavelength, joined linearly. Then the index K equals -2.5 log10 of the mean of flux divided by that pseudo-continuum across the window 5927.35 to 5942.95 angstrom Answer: 0.24 mag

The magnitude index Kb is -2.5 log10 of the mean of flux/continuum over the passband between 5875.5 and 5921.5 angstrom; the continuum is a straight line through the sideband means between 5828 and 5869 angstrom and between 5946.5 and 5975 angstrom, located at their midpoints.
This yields 0.427 mag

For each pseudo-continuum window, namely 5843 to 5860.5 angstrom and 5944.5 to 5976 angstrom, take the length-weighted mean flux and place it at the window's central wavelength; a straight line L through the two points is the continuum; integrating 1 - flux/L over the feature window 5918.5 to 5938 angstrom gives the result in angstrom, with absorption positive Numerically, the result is 1.80 angstrom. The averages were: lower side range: 12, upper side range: 10.8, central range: 10.1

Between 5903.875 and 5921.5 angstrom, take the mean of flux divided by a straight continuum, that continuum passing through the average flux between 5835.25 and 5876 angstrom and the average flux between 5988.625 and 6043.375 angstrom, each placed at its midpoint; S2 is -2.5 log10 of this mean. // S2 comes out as 0.26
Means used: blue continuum 11.8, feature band 9.55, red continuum 12.7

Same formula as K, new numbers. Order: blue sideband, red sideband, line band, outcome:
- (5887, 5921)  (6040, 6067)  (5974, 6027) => -0.054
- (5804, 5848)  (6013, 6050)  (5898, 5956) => 0.296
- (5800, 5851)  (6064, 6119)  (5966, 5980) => 0.248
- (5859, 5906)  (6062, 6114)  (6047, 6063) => -0.044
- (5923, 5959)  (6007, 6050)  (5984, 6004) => 0.003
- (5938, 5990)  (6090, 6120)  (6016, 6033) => -0.039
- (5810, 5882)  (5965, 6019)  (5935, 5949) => 0.069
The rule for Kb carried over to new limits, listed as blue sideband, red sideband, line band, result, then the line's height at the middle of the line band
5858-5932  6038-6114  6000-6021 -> -0.013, 12.2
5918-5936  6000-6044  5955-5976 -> 0.041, 11.2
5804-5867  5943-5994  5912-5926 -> 0.196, 11.7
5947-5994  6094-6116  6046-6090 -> -0.038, 13.5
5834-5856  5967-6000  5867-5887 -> 0.288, 12.4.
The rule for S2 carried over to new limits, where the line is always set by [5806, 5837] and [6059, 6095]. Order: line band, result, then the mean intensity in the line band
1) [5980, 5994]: 0.15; 12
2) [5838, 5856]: 0.05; 12.5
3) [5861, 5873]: 0.19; 11.1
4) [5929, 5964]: 0.25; 10.8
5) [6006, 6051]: 0.07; 13.1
